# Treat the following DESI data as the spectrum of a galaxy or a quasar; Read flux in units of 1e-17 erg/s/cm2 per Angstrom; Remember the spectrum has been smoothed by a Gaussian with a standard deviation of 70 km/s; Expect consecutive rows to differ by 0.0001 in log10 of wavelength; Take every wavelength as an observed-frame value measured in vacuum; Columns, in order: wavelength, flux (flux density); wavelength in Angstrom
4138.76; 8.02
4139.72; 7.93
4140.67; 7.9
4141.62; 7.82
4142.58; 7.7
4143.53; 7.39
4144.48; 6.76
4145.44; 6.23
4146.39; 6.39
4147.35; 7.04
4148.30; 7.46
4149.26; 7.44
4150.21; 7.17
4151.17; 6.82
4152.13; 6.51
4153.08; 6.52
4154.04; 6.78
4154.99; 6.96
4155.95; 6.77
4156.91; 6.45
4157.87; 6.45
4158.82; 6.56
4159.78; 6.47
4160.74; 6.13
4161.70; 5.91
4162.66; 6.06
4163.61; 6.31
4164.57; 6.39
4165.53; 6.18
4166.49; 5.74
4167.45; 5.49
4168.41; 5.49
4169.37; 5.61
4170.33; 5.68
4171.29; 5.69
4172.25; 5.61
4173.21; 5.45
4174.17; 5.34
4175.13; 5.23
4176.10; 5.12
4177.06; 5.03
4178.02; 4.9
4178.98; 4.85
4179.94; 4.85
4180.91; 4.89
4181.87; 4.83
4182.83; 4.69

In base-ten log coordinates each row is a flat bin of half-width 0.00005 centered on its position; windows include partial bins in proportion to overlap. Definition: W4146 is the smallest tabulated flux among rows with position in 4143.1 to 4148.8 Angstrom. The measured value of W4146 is 6.23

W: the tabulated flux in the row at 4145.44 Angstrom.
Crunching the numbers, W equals 6.23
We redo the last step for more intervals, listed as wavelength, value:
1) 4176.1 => 5.12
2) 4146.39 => 6.39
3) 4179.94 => 4.85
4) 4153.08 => 6.52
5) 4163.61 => 6.31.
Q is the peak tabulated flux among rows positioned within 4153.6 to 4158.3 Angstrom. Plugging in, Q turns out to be 6.96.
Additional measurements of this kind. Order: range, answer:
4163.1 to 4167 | 6.39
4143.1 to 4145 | 7.39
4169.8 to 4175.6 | 5.69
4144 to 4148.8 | 7.46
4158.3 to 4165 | 6.56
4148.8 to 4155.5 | 7.44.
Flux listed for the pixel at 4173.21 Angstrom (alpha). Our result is 5.45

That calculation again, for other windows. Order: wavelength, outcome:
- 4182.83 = 4.69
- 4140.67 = 7.9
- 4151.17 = 6.82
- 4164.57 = 6.39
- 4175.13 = 5.23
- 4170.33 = 5.68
